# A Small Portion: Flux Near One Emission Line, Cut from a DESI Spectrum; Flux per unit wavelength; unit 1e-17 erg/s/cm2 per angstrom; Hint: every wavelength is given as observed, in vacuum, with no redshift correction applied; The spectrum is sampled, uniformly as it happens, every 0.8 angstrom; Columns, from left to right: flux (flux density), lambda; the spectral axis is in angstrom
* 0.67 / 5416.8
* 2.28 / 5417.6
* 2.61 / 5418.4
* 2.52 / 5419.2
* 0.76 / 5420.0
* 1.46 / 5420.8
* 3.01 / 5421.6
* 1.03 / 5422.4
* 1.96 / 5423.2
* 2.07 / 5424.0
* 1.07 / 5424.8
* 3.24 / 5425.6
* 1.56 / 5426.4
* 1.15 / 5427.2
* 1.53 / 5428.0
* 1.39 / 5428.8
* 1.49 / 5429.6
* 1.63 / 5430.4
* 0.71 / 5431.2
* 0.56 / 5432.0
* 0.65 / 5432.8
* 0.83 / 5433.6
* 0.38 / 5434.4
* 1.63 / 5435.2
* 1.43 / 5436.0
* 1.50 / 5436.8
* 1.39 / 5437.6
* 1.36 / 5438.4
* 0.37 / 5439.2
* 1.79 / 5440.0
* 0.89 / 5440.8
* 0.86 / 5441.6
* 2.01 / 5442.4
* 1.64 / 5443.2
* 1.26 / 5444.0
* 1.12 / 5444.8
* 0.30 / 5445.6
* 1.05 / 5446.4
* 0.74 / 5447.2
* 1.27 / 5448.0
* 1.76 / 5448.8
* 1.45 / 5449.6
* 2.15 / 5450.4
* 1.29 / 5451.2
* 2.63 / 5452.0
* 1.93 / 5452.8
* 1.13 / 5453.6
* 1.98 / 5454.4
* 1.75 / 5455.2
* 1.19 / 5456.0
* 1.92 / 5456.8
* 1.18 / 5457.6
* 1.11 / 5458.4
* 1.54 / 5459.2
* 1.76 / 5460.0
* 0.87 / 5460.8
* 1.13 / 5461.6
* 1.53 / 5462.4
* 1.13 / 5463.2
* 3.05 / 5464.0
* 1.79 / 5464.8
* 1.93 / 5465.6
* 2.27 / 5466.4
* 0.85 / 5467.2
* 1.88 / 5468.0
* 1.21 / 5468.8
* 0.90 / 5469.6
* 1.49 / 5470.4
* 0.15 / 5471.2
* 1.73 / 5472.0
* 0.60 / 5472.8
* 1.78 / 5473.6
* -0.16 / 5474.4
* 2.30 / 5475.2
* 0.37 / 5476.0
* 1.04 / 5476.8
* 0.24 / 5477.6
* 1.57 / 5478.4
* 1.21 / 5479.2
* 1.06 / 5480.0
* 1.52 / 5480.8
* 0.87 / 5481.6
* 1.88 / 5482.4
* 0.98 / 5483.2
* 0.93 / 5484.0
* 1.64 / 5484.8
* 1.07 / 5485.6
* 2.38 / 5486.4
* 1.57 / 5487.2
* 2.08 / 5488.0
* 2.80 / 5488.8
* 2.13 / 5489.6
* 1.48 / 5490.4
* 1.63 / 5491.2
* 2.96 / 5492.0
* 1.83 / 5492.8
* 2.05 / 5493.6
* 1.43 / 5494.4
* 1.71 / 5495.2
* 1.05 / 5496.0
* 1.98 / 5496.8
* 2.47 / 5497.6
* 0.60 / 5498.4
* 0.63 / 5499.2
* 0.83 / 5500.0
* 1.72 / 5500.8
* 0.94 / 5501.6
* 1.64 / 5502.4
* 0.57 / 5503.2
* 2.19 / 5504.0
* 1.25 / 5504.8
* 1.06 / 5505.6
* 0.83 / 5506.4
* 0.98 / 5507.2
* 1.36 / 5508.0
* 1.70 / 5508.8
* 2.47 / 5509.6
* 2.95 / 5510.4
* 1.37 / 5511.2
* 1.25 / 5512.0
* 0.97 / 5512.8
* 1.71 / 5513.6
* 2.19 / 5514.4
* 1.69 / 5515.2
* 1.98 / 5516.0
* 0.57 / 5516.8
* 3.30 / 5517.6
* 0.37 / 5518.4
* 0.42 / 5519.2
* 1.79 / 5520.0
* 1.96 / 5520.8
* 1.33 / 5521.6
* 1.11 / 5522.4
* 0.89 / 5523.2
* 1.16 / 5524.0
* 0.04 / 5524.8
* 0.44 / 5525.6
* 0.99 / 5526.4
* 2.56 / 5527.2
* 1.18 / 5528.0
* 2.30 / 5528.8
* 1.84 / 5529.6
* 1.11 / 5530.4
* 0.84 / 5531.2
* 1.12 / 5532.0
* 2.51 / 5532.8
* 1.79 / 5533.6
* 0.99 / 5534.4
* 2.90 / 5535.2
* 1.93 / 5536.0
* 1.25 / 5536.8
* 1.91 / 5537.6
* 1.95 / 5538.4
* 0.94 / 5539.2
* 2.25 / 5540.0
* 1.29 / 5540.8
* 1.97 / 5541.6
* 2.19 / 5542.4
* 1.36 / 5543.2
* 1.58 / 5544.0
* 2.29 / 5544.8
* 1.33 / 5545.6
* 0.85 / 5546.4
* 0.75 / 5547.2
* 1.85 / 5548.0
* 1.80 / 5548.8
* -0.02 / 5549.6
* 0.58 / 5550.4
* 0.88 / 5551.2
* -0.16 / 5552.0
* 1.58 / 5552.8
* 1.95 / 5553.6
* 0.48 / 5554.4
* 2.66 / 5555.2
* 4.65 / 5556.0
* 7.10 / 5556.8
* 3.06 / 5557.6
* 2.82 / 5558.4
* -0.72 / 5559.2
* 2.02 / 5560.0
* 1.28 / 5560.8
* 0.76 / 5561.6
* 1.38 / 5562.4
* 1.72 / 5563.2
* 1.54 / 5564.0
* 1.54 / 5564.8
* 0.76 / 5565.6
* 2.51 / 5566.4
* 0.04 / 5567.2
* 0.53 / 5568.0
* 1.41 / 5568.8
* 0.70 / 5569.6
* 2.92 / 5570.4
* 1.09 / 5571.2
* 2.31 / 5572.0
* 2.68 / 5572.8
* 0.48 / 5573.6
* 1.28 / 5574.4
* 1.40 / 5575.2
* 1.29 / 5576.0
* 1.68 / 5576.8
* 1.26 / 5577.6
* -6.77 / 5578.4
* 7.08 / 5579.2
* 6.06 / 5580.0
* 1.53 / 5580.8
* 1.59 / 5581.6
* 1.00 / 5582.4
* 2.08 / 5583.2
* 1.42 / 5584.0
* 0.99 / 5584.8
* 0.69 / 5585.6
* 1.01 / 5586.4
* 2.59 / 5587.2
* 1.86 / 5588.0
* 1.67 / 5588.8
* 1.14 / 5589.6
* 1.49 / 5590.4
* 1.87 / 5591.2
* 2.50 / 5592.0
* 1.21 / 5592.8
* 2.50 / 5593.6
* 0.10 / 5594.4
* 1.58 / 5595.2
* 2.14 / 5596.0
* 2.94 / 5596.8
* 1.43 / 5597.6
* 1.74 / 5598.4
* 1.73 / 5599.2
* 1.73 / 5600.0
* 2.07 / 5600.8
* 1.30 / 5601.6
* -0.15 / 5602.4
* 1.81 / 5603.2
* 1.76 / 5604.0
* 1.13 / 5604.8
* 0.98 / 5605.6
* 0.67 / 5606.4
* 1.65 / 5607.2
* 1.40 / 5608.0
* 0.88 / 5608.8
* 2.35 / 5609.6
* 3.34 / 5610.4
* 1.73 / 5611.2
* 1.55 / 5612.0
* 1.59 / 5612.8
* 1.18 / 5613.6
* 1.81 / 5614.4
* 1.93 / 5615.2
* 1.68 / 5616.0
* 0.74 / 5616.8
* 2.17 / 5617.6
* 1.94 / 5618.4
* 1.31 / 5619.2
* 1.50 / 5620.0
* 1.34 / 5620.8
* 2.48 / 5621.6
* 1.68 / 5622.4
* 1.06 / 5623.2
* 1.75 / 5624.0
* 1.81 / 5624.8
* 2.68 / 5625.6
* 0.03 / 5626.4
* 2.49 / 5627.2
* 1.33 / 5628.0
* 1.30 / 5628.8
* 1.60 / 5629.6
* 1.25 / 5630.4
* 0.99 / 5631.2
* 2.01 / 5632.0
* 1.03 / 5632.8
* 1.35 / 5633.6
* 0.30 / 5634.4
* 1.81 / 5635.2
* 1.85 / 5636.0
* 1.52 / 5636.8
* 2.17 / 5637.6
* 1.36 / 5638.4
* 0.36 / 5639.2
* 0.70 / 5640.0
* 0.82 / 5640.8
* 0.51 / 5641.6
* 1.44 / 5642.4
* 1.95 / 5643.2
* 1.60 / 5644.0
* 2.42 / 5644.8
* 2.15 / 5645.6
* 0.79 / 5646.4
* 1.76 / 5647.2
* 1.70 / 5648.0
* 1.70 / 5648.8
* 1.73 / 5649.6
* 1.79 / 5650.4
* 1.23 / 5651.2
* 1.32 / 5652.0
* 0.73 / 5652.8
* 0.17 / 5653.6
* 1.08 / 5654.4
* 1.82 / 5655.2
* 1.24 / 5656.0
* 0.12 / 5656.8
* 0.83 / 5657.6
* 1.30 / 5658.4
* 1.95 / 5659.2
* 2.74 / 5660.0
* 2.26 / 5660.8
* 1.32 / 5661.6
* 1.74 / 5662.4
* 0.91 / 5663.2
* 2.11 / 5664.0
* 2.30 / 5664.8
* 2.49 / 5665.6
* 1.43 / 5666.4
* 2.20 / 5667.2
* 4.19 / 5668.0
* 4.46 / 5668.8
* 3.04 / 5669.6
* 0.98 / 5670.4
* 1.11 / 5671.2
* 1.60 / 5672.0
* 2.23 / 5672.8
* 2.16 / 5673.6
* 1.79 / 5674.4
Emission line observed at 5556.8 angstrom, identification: Hbeta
